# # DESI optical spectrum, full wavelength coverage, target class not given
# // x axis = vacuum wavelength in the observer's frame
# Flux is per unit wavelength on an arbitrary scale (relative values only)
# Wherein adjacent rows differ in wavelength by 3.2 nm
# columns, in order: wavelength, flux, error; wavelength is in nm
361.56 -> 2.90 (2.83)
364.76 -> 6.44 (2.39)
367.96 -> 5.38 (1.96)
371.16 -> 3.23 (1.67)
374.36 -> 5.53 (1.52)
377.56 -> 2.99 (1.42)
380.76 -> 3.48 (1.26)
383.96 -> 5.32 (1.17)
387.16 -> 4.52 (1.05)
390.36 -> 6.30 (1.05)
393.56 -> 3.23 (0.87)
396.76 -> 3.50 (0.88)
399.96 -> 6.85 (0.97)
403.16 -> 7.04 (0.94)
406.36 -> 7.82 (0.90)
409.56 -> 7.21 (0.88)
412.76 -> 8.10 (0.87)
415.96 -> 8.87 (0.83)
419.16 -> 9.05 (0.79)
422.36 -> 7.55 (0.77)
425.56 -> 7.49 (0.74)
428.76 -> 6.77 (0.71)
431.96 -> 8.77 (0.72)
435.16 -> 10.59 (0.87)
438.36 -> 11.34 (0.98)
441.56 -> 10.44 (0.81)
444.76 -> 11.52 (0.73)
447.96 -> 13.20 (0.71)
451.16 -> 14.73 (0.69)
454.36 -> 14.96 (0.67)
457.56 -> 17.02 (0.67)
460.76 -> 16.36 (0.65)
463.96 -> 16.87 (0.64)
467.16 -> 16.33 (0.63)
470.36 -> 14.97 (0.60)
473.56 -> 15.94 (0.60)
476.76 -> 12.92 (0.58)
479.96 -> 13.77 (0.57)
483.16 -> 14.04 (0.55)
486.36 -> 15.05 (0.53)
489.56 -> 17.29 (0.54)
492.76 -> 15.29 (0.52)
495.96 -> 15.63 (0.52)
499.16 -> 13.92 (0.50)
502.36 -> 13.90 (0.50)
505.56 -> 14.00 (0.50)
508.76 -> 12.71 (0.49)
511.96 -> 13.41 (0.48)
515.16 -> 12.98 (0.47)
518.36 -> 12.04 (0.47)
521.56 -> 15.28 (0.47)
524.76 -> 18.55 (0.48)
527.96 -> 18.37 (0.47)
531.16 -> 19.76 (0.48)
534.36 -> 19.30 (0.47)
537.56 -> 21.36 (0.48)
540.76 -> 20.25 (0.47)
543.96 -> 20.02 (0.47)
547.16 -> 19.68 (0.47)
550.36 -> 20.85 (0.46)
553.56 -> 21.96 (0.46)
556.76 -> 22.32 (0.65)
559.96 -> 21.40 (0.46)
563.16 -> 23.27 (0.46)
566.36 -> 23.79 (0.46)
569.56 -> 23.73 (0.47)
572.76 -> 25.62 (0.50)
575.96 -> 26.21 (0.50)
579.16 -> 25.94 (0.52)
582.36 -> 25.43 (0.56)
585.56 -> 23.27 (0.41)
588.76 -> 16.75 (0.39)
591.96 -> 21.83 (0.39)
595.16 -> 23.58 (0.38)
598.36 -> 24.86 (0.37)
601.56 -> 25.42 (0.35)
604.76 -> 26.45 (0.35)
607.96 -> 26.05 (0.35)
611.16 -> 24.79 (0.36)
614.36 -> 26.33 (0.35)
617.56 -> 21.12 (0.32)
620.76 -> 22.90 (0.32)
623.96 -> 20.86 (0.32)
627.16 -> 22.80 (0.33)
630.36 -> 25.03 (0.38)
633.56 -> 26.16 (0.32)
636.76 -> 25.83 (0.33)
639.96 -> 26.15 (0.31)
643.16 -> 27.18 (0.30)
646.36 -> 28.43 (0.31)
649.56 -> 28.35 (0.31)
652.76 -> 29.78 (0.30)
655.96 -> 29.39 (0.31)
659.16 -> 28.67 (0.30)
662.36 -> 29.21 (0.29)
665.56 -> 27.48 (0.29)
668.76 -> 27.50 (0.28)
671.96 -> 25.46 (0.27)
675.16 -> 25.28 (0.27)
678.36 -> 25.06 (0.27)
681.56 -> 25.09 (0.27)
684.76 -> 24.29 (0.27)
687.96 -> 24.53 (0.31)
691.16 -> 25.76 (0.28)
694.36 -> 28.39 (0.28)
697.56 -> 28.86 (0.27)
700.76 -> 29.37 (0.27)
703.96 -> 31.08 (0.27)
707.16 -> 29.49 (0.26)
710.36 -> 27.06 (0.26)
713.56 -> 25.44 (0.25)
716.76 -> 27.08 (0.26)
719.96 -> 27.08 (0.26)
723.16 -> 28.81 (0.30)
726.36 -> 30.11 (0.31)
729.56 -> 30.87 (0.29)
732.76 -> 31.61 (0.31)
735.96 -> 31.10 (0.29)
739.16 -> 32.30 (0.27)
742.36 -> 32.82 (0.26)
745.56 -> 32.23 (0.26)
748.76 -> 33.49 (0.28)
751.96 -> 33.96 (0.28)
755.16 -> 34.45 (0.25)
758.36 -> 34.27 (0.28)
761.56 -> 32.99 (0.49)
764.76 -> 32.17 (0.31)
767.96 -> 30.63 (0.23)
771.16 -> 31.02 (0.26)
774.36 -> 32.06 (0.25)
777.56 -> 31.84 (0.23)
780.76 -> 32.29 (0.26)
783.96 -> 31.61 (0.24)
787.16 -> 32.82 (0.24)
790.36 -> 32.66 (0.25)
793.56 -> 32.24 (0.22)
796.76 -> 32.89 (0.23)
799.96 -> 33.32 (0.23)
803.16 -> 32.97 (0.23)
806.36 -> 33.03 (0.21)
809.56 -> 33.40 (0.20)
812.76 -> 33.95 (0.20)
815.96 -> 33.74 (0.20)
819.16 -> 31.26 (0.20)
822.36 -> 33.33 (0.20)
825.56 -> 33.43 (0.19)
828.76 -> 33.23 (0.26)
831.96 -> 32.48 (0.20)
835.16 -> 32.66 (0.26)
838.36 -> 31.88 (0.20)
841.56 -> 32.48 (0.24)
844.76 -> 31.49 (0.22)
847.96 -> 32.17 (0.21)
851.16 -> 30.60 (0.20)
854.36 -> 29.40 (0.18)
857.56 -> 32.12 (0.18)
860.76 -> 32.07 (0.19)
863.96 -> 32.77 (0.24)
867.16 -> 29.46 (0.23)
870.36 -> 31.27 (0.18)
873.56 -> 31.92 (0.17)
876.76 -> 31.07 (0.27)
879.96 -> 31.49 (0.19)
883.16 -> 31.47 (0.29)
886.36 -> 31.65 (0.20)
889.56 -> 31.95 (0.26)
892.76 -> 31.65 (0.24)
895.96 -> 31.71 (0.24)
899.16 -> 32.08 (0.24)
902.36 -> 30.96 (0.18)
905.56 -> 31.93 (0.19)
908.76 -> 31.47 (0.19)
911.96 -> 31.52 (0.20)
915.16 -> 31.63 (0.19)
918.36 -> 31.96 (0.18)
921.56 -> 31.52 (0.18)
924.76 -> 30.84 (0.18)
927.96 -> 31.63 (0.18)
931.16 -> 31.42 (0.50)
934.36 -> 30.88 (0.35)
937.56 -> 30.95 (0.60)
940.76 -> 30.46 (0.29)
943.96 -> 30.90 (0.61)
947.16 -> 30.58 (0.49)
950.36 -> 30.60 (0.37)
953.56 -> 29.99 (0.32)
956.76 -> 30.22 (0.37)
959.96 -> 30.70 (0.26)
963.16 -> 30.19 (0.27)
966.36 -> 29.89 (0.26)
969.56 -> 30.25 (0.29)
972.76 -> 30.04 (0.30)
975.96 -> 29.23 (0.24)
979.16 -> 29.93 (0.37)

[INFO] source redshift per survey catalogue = 0.000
